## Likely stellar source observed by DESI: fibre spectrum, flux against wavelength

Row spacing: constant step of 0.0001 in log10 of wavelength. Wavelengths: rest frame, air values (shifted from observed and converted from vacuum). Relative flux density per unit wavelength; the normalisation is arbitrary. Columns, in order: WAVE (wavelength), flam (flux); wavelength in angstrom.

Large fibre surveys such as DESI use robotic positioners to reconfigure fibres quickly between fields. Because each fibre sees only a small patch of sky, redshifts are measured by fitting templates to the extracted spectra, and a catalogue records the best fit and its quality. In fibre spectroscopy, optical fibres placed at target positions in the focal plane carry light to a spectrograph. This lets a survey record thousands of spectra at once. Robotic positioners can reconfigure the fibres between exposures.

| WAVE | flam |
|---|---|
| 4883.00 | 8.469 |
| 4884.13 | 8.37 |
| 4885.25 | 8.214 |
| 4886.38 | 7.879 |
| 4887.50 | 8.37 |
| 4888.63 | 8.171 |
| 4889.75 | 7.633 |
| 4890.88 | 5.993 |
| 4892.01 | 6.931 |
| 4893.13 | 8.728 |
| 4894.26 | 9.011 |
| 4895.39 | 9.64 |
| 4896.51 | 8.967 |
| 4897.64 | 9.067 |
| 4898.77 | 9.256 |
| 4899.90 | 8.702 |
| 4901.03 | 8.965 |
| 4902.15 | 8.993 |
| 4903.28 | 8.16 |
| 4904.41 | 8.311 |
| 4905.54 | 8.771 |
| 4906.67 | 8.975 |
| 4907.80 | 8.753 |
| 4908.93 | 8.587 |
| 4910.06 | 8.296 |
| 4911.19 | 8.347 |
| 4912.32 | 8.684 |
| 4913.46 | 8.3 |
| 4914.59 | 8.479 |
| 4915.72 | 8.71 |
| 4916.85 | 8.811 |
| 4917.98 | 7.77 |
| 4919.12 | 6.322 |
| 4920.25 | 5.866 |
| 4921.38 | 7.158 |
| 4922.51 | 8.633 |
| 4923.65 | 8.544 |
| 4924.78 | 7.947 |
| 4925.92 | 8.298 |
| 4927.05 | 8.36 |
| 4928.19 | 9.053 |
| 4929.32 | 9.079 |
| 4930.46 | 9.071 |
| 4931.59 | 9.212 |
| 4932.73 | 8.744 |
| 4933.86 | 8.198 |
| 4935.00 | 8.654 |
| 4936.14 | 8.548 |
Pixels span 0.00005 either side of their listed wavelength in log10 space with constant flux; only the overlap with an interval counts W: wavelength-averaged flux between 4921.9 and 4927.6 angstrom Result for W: 8.35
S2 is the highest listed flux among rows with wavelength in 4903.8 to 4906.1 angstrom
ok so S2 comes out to 8.771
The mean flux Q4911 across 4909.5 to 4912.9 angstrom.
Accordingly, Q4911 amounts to 8.42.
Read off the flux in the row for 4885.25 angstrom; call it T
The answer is 8.214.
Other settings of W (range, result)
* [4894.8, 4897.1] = 9.31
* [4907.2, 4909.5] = 8.68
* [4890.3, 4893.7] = 7.21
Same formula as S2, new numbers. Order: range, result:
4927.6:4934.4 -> 9.212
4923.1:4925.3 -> 8.544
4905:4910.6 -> 8.975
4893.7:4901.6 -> 9.64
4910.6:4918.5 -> 8.811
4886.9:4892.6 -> 8.37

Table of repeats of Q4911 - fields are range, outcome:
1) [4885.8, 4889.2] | 8.14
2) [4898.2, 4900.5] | 8.96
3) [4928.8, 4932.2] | 9.11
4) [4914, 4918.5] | 8.46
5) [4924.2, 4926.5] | 8.14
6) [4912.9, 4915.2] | 8.41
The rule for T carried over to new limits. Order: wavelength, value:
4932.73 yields 8.744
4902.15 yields 8.993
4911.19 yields 8.347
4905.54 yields 8.771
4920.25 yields 5.866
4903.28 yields 8.16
